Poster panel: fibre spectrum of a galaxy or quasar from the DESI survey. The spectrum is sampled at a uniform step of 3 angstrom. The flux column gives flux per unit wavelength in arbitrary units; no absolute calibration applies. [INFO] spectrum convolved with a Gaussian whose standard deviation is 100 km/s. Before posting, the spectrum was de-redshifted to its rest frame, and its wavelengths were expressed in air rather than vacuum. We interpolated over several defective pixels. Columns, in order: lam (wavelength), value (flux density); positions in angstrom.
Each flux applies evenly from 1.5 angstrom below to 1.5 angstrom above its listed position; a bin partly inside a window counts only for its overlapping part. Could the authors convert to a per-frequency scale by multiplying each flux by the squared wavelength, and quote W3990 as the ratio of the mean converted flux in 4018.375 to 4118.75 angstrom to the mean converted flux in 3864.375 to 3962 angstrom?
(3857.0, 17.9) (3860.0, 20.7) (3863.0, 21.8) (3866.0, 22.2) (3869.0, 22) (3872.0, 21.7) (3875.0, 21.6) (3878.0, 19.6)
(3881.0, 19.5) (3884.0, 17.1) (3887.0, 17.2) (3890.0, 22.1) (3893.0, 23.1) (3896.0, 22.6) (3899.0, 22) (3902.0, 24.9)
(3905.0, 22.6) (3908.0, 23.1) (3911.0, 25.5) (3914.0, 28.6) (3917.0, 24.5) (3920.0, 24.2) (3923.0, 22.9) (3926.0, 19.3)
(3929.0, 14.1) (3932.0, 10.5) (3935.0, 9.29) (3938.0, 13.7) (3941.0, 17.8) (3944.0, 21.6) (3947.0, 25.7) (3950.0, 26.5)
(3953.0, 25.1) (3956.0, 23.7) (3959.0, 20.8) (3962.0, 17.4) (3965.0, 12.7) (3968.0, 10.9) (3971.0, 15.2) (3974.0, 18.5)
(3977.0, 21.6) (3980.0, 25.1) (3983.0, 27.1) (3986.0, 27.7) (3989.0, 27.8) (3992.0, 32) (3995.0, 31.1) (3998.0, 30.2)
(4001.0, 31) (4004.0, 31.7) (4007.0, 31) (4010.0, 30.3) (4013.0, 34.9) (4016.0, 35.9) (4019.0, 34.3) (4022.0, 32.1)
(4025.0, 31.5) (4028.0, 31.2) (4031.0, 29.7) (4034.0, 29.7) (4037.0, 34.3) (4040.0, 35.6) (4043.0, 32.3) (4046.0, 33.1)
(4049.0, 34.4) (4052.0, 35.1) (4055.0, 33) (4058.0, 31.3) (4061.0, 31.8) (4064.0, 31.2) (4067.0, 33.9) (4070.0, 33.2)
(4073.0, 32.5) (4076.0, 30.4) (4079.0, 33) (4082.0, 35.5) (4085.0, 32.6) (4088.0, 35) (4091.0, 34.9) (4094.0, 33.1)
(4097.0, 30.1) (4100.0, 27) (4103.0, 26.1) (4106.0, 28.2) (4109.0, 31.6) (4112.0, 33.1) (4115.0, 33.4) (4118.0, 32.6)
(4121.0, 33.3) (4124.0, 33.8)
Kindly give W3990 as 1.7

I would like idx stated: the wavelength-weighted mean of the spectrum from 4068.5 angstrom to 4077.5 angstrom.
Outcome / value 32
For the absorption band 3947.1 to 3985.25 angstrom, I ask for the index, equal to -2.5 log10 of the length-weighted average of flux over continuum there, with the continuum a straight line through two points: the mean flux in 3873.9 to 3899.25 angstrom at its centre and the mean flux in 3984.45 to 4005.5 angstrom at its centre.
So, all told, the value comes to 0.31 mag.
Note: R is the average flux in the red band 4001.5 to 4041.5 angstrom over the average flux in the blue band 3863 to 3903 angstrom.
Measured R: 1.53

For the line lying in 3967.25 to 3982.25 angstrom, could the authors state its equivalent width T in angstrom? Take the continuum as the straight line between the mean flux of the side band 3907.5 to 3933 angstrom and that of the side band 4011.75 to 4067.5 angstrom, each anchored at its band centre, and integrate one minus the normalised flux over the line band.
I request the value 4.3 angstrom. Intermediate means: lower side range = 21.6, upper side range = 32.9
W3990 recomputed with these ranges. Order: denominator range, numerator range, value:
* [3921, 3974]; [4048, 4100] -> 1.93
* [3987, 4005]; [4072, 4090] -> 1.14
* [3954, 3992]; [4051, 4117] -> 1.60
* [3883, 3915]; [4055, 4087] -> 1.57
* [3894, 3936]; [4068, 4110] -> 1.63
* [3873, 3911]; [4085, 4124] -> 1.64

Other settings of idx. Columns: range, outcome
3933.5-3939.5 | 11.5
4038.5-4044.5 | 33.9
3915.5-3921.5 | 24.3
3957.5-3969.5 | 15.4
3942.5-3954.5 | 24.7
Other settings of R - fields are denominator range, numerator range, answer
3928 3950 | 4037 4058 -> 2.00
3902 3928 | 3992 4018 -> 1.35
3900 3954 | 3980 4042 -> 1.49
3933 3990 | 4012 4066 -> 1.62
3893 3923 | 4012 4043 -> 1.36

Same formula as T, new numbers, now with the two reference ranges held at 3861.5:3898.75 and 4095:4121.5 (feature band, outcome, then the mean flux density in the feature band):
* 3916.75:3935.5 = 4.07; 17.8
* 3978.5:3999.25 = -2.58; 28.7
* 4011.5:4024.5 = -3.58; 34.1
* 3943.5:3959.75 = -0.18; 24.2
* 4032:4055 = -4.60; 33.4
